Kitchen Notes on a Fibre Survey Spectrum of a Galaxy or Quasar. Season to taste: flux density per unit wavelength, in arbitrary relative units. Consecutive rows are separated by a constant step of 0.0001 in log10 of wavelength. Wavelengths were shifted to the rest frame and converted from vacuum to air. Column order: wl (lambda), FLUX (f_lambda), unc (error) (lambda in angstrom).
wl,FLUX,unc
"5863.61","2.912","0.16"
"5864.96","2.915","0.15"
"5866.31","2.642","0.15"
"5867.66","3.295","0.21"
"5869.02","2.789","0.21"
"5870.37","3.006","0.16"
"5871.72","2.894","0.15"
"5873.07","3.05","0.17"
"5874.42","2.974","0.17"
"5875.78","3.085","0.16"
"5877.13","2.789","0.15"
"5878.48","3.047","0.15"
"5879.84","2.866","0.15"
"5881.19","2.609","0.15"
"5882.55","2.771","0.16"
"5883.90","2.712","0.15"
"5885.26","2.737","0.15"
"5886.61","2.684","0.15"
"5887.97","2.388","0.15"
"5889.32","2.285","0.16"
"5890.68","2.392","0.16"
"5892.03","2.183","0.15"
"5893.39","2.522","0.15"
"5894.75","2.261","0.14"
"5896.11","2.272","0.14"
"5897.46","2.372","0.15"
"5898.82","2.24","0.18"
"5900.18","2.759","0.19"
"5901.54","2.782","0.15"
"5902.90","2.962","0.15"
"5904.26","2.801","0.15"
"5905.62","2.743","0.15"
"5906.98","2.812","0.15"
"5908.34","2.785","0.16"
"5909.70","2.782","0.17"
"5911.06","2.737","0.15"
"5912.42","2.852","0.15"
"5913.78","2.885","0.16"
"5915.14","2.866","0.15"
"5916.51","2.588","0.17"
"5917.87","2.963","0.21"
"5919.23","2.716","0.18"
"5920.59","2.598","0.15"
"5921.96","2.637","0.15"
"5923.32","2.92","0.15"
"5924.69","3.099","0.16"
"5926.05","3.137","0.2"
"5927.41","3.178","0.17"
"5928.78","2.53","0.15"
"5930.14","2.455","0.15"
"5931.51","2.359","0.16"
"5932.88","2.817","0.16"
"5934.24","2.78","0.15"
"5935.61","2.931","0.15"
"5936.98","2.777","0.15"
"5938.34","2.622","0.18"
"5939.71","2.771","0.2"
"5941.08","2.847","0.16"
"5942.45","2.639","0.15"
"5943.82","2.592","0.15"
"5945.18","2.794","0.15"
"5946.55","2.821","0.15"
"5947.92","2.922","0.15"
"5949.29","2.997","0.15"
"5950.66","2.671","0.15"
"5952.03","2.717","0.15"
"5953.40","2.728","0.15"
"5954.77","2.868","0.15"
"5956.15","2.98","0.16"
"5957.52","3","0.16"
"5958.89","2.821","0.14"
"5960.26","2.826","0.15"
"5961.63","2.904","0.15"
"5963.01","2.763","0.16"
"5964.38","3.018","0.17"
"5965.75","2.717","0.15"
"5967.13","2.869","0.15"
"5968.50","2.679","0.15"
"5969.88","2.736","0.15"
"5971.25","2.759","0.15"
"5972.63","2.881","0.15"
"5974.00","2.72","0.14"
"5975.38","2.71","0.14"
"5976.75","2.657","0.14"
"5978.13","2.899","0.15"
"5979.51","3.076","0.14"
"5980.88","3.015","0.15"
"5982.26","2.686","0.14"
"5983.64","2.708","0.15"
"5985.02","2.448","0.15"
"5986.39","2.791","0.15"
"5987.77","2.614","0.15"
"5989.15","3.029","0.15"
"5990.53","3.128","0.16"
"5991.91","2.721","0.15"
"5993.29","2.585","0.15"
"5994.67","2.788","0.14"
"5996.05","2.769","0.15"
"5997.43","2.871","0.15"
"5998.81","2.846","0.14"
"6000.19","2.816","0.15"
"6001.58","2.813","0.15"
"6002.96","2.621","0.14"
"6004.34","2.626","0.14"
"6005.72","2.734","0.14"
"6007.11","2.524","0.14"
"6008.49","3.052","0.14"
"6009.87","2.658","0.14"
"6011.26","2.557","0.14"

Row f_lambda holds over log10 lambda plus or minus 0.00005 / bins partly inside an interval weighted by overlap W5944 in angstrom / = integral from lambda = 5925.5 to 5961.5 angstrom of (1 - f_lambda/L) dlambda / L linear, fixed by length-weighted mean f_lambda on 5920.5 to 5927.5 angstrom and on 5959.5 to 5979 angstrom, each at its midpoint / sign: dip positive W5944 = 1.0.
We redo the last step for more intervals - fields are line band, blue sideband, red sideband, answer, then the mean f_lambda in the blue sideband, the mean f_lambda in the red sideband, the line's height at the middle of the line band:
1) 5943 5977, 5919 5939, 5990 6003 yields -0.3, 2.77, 2.8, 2.78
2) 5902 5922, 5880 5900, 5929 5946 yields -1.6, 2.48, 2.7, 2.58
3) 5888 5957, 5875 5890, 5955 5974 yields 1.7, 2.73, 2.84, 2.78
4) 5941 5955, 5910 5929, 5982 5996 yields 0.1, 2.84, 2.75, 2.81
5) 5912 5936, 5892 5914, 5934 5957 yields -0.7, 2.64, 2.79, 2.72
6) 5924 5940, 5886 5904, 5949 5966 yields -0.6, 2.48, 2.85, 2.7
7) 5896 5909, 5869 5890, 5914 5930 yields 0.7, 2.79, 2.83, 2.81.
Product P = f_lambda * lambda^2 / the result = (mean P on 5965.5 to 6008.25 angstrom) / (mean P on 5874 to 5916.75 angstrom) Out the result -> 1.07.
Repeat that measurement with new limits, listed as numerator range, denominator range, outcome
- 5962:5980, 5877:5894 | 1.11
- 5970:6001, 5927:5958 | 1.02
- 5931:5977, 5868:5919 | 1.05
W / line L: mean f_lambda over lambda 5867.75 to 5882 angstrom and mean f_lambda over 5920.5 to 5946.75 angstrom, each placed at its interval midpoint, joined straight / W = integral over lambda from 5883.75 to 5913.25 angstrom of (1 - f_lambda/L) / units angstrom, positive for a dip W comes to 2.7 angstrom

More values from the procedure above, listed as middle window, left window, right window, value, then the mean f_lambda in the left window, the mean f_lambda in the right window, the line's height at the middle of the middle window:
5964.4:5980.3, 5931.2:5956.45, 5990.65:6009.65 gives -0.2 angstrom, 2.77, 2.76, 2.77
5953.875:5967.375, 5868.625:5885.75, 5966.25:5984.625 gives -0.3 angstrom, 2.87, 2.79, 2.8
